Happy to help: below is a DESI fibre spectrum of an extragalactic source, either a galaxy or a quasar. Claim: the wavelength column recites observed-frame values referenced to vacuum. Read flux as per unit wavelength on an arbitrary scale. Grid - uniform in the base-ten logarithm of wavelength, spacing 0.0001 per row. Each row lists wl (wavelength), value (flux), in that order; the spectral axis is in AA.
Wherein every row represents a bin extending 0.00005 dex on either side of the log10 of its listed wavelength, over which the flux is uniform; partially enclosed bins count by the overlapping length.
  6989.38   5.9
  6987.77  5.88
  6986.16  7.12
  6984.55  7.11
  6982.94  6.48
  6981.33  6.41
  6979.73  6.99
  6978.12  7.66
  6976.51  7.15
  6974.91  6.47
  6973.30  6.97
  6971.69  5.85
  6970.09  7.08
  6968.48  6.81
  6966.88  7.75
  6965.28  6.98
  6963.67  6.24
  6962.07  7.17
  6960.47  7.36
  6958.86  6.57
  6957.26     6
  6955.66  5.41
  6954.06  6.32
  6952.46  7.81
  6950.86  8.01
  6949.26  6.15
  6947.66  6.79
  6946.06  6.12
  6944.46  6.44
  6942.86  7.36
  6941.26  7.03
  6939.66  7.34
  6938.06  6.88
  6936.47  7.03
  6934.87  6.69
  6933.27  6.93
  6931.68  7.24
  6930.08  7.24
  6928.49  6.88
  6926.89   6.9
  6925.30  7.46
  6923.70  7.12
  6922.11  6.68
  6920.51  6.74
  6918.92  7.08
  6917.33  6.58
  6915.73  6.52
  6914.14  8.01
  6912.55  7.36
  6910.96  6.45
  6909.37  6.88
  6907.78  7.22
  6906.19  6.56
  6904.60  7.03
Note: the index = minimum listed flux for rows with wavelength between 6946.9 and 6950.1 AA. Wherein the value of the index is 6.15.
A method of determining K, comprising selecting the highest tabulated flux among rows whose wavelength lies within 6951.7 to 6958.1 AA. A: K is 7.81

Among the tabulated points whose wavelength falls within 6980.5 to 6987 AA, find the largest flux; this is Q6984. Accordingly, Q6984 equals 7.12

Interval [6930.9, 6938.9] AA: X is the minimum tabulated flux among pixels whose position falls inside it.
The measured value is 6.69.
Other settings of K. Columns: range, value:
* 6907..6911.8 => 7.22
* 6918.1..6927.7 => 7.46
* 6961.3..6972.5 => 7.75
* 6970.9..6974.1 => 6.97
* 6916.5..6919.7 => 7.08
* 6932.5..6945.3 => 7.36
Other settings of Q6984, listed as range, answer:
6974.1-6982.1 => 7.66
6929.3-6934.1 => 7.24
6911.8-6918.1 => 8.01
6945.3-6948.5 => 6.79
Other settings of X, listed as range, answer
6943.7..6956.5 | 5.41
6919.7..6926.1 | 6.68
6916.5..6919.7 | 6.58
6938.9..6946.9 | 6.12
